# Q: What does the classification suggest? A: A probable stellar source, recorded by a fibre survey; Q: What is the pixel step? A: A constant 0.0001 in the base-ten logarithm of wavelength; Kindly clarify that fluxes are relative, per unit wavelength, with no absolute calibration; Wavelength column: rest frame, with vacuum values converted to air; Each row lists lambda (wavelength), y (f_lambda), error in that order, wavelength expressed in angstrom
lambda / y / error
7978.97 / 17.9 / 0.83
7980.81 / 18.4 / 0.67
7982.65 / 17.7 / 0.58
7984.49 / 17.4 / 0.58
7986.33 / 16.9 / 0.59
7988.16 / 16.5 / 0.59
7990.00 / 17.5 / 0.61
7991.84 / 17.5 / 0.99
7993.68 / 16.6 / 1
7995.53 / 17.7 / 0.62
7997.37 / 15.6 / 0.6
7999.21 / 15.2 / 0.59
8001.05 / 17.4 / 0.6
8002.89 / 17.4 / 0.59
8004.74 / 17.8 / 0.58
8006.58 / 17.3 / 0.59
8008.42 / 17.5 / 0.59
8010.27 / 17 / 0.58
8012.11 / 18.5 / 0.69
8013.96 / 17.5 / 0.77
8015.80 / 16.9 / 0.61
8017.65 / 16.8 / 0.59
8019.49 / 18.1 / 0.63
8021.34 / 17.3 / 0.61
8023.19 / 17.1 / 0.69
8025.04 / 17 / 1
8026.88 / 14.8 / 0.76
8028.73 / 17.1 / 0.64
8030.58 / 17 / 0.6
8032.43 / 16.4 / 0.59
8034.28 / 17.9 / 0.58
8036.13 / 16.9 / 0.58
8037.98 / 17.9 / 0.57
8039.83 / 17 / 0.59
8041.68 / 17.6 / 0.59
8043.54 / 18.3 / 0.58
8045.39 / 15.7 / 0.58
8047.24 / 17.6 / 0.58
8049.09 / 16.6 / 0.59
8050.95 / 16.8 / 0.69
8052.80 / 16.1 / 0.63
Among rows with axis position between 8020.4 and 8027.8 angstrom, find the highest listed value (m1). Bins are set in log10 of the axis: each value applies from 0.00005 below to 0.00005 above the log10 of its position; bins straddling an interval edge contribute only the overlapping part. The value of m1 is 17.3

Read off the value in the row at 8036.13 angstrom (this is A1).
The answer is 16.9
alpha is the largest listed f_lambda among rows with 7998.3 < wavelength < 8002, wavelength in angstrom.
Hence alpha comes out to 17.4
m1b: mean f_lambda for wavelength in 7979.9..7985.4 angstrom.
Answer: 17.8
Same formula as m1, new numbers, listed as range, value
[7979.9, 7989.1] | 18.4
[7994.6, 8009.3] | 17.8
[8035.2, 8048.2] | 18.3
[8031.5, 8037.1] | 17.9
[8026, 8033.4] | 17.1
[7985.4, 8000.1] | 17.7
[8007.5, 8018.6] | 18.5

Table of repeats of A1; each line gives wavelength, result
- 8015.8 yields 16.9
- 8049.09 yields 16.6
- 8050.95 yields 16.8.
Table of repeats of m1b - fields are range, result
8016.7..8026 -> 17.3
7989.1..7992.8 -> 17.5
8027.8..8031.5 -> 17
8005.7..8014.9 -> 17.6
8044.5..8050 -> 16.7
